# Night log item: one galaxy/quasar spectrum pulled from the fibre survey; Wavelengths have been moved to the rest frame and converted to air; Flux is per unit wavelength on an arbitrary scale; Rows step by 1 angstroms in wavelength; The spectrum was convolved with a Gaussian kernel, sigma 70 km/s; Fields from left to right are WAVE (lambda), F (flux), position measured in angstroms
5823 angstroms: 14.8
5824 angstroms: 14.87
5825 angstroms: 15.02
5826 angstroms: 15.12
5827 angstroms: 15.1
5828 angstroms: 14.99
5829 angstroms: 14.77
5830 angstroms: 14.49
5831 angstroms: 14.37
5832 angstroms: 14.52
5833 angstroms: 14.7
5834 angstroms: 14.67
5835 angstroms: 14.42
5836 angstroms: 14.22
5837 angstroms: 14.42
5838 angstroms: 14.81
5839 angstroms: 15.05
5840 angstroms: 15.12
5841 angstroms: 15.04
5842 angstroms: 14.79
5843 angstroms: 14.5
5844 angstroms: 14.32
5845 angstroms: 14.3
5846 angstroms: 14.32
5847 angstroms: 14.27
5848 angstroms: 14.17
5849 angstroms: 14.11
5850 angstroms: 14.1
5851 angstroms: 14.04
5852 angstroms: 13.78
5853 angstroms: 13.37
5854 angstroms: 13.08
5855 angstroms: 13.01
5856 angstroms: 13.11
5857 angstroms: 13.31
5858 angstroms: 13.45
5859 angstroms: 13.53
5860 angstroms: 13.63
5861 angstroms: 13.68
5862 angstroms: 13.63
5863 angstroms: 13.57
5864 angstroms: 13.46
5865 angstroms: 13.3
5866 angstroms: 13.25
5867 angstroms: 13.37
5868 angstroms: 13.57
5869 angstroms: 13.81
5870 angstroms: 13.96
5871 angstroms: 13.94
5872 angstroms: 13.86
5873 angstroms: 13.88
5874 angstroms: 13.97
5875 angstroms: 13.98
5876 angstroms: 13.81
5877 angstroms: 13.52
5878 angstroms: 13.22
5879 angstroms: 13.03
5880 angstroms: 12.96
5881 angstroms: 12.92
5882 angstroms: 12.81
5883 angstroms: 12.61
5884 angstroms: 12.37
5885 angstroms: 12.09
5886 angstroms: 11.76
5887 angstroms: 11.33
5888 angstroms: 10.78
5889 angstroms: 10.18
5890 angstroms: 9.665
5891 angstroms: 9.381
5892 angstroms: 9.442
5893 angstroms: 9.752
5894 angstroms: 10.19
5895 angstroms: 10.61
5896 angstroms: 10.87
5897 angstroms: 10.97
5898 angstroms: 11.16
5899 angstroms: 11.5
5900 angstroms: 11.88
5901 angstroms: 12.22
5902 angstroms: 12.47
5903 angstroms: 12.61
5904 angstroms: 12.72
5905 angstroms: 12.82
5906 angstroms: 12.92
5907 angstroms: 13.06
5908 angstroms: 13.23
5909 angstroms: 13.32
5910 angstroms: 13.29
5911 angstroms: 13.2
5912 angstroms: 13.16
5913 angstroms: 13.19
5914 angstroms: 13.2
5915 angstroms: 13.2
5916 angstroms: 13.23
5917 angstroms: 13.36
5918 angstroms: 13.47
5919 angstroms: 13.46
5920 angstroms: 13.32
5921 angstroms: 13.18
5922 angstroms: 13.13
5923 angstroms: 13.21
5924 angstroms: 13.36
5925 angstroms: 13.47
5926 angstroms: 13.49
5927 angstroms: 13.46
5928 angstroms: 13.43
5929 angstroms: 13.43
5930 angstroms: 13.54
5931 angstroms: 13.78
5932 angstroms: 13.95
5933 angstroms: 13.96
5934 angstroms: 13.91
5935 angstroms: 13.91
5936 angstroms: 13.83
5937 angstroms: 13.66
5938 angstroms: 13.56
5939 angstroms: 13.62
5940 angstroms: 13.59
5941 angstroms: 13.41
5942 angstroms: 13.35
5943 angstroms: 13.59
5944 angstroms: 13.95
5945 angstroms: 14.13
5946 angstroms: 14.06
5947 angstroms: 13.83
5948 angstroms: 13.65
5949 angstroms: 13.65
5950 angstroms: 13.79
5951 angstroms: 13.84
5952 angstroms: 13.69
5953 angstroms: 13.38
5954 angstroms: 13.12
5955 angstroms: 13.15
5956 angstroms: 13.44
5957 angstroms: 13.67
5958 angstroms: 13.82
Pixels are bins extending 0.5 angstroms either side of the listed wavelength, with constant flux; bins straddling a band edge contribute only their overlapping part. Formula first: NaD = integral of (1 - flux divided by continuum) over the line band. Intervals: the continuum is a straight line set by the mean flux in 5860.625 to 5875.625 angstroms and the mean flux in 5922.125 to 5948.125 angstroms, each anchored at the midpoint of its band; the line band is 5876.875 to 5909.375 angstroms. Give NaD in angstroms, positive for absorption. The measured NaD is 4.4 angstroms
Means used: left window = 13.7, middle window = 11.8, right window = 13.7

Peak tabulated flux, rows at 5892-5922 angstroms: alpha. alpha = 13.47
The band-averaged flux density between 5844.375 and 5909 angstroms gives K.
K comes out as 12.8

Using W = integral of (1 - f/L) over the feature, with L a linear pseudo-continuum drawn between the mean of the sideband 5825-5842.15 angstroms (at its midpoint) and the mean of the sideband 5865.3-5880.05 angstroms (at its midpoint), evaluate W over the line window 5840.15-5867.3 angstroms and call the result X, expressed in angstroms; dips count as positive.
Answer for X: 0.7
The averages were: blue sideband 14.7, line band 13.8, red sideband 13.6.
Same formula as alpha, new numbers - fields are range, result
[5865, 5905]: 13.98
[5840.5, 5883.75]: 15.04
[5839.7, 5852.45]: 15.12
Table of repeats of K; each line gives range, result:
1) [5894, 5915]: 12.4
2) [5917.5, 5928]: 13.4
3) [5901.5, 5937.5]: 13.3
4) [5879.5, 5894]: 11.3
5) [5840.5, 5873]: 13.8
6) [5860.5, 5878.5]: 13.7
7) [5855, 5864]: 13.5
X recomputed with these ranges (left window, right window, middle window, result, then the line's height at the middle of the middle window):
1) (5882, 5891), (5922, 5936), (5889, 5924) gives 0.5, 12.4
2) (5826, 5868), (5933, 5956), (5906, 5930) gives 0.9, 13.8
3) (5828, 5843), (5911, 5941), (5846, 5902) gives 5.9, 14.2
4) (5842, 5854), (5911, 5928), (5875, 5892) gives 2.1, 13.7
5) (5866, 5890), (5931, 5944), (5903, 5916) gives 0.2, 13.3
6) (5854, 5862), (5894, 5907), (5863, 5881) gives -0.9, 12.9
